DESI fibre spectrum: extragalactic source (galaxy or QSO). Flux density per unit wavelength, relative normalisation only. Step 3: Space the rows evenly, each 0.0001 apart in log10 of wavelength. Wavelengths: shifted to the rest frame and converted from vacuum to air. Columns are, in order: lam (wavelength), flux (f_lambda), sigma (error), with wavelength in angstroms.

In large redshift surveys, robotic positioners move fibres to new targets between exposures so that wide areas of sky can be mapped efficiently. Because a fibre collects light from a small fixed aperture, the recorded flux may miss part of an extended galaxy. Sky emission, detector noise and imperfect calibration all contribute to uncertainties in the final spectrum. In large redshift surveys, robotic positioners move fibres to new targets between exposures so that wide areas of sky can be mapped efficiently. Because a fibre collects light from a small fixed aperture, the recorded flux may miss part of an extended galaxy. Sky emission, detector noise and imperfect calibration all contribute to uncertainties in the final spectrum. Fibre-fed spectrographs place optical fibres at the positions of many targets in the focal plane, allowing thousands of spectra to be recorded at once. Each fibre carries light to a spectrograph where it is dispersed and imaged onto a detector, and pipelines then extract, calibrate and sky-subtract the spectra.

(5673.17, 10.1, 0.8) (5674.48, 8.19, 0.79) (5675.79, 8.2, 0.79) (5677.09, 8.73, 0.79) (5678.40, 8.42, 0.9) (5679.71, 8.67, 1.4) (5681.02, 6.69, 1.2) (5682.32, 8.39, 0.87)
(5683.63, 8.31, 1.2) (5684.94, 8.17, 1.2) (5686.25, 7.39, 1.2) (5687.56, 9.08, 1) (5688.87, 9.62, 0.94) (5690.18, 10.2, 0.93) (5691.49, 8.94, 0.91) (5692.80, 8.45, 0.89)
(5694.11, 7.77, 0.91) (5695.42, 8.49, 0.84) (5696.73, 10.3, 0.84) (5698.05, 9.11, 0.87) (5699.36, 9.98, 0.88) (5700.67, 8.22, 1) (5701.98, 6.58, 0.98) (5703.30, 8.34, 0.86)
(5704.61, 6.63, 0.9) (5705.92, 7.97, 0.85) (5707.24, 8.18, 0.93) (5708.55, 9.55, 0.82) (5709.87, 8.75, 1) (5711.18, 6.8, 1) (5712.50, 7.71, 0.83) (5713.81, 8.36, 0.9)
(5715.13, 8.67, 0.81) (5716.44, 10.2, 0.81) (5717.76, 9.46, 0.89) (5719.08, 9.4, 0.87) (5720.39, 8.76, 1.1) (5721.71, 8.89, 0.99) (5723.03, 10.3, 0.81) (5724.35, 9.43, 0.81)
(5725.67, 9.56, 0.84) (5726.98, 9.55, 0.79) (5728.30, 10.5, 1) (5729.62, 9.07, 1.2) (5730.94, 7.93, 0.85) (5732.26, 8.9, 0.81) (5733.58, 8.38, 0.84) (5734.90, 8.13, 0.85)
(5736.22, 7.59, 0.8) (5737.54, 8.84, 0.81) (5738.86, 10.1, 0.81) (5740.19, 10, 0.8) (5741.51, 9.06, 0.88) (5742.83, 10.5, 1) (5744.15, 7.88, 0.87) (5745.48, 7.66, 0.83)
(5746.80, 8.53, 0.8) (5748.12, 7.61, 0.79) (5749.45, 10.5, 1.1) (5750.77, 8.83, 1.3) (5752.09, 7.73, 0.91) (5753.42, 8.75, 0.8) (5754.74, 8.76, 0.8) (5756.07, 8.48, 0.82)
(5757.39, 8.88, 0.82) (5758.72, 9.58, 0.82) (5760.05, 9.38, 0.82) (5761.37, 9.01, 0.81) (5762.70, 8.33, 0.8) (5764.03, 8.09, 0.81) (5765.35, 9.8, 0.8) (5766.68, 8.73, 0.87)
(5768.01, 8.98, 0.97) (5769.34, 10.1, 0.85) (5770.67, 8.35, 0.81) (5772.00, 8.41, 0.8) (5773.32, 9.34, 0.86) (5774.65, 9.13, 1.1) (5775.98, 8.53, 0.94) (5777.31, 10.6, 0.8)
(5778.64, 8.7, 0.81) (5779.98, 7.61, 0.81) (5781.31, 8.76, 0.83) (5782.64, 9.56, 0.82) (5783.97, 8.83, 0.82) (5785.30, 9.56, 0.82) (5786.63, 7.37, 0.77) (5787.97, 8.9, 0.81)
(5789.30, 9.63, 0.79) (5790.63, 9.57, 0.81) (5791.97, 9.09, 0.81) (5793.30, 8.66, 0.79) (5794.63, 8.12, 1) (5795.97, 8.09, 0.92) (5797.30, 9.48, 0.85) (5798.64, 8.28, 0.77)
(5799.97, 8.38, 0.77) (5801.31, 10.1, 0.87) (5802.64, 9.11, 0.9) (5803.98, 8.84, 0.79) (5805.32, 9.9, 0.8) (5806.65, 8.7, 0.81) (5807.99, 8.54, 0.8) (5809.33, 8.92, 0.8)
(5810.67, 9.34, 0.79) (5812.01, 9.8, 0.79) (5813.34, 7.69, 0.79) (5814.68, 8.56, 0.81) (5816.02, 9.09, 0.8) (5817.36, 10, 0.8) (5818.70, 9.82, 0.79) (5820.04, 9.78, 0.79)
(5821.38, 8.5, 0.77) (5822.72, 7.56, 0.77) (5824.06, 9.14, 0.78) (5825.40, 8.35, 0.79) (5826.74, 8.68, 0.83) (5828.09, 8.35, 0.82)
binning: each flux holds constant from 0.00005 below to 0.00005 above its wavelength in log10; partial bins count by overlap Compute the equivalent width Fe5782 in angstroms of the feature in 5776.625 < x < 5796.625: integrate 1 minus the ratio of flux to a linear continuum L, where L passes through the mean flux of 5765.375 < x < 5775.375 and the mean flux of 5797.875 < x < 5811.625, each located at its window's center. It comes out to 0.4 angstroms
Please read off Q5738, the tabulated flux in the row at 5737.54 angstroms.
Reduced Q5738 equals 8.84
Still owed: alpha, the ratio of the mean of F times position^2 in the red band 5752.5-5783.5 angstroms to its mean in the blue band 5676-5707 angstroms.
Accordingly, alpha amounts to 1.09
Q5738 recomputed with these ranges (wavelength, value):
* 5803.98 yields 8.84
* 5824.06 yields 9.14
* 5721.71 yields 8.89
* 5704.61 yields 6.63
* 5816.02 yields 9.09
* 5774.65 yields 9.13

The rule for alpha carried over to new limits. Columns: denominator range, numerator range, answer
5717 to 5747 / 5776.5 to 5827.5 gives 1.01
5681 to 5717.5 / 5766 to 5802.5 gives 1.08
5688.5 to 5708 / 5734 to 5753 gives 1.04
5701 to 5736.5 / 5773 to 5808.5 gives 1.06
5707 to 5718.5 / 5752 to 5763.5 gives 1.03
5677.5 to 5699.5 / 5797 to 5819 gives 1.09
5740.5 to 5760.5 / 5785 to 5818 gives 1.03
